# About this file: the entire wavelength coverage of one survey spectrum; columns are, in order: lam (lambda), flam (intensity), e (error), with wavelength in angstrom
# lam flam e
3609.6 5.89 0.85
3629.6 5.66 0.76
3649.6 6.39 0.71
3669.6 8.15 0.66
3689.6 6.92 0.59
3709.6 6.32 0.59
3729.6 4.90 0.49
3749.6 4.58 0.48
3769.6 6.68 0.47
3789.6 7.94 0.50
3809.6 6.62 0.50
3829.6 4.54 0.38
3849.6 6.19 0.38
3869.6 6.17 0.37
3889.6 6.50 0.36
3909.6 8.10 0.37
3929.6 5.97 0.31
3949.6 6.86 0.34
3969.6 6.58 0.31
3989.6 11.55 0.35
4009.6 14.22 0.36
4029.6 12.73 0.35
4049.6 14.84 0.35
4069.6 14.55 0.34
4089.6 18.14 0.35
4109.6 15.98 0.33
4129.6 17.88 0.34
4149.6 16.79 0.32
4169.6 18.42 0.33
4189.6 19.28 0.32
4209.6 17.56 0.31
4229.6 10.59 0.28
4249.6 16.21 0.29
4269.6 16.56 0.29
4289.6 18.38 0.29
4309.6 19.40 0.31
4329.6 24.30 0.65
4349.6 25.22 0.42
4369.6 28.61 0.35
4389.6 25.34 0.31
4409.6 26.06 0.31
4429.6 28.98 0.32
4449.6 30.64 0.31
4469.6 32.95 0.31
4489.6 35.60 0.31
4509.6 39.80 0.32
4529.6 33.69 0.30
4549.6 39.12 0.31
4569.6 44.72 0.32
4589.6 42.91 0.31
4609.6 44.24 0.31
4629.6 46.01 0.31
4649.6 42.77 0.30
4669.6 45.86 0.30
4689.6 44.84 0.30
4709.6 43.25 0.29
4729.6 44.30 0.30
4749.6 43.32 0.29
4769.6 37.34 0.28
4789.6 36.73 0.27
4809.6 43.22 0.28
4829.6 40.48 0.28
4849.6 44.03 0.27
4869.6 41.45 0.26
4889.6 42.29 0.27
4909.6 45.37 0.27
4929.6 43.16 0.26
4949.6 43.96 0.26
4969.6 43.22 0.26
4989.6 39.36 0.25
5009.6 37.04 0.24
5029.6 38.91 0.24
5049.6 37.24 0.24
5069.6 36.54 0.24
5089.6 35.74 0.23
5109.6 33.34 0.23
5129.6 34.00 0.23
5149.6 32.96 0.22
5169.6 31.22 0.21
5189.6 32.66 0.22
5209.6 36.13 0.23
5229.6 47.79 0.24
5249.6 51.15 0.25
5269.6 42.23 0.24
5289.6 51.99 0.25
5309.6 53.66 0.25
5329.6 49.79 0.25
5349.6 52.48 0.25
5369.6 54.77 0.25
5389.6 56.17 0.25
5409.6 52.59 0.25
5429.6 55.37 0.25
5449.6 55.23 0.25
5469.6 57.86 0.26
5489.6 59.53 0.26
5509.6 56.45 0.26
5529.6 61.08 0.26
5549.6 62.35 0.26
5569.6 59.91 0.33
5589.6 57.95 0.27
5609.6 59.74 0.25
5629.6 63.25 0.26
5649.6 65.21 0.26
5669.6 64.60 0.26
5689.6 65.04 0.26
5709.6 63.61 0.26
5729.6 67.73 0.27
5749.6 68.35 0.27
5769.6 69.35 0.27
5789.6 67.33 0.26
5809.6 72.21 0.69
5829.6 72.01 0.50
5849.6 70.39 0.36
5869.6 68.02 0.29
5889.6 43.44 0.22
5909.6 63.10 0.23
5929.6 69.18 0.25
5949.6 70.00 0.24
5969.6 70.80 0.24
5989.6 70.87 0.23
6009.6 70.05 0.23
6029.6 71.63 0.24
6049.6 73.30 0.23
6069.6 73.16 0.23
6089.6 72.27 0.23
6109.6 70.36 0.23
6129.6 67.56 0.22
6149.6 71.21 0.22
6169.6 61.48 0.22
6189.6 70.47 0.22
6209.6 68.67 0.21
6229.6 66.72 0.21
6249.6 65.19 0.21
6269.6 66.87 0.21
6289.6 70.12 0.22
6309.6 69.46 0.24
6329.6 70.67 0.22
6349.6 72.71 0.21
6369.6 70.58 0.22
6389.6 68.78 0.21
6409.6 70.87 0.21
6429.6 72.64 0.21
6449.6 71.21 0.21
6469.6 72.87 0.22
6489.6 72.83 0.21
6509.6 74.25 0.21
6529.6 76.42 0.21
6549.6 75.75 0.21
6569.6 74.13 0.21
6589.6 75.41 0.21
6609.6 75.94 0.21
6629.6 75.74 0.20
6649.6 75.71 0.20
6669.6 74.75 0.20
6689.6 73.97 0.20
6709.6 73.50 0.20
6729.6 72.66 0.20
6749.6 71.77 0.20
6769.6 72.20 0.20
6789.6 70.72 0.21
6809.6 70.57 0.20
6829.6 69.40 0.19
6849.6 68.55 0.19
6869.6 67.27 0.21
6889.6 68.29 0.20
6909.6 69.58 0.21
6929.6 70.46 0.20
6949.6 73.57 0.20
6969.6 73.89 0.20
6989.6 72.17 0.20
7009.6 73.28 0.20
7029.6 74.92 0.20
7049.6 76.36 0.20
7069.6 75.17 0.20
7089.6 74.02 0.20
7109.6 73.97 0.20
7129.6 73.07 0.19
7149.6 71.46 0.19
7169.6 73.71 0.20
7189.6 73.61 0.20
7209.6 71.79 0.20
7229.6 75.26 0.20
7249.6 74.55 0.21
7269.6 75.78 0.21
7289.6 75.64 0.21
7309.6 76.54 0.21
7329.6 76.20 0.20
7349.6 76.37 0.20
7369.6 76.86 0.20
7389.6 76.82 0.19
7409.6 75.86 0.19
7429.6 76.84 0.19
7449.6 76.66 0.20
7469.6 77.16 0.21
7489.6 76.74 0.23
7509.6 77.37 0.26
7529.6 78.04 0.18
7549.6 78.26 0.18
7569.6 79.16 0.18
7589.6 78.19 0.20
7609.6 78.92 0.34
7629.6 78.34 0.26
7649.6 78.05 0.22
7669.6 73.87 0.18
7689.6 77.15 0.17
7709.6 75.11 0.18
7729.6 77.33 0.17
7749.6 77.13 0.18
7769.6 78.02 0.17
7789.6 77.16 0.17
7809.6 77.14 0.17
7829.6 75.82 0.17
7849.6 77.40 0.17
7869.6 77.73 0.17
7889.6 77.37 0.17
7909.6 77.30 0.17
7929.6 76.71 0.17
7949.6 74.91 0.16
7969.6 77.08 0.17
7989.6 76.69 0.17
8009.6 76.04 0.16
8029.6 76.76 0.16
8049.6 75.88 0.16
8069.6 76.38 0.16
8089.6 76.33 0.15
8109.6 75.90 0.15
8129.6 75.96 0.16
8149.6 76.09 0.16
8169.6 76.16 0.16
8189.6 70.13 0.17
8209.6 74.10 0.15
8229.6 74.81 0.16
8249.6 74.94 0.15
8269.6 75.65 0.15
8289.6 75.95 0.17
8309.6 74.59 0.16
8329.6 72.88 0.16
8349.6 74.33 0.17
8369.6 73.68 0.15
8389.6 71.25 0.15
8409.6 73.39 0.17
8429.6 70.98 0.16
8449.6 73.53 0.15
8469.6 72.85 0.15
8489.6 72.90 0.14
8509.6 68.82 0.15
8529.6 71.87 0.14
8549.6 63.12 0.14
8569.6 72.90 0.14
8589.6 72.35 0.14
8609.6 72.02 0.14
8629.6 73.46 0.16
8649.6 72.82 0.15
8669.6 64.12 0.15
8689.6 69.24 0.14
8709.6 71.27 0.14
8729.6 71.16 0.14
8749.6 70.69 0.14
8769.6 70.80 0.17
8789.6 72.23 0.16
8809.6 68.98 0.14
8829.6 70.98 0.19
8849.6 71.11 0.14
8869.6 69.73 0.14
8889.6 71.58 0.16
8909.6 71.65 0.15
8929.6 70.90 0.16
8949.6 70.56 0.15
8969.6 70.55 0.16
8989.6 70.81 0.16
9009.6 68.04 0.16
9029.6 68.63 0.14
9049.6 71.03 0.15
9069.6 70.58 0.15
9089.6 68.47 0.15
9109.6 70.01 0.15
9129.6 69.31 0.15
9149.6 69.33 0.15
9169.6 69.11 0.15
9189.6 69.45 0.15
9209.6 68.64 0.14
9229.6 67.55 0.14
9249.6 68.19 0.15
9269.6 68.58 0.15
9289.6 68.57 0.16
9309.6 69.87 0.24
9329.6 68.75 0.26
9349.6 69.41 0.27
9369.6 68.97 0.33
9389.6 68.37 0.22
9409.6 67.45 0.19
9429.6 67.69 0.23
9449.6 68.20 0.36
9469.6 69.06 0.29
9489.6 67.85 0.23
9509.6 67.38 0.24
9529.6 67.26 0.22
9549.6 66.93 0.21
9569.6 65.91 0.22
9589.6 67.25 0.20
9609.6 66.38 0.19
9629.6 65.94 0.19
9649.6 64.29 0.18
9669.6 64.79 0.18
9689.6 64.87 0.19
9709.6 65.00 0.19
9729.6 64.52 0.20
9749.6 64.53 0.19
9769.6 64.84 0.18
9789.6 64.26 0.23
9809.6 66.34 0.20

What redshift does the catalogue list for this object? 0.00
